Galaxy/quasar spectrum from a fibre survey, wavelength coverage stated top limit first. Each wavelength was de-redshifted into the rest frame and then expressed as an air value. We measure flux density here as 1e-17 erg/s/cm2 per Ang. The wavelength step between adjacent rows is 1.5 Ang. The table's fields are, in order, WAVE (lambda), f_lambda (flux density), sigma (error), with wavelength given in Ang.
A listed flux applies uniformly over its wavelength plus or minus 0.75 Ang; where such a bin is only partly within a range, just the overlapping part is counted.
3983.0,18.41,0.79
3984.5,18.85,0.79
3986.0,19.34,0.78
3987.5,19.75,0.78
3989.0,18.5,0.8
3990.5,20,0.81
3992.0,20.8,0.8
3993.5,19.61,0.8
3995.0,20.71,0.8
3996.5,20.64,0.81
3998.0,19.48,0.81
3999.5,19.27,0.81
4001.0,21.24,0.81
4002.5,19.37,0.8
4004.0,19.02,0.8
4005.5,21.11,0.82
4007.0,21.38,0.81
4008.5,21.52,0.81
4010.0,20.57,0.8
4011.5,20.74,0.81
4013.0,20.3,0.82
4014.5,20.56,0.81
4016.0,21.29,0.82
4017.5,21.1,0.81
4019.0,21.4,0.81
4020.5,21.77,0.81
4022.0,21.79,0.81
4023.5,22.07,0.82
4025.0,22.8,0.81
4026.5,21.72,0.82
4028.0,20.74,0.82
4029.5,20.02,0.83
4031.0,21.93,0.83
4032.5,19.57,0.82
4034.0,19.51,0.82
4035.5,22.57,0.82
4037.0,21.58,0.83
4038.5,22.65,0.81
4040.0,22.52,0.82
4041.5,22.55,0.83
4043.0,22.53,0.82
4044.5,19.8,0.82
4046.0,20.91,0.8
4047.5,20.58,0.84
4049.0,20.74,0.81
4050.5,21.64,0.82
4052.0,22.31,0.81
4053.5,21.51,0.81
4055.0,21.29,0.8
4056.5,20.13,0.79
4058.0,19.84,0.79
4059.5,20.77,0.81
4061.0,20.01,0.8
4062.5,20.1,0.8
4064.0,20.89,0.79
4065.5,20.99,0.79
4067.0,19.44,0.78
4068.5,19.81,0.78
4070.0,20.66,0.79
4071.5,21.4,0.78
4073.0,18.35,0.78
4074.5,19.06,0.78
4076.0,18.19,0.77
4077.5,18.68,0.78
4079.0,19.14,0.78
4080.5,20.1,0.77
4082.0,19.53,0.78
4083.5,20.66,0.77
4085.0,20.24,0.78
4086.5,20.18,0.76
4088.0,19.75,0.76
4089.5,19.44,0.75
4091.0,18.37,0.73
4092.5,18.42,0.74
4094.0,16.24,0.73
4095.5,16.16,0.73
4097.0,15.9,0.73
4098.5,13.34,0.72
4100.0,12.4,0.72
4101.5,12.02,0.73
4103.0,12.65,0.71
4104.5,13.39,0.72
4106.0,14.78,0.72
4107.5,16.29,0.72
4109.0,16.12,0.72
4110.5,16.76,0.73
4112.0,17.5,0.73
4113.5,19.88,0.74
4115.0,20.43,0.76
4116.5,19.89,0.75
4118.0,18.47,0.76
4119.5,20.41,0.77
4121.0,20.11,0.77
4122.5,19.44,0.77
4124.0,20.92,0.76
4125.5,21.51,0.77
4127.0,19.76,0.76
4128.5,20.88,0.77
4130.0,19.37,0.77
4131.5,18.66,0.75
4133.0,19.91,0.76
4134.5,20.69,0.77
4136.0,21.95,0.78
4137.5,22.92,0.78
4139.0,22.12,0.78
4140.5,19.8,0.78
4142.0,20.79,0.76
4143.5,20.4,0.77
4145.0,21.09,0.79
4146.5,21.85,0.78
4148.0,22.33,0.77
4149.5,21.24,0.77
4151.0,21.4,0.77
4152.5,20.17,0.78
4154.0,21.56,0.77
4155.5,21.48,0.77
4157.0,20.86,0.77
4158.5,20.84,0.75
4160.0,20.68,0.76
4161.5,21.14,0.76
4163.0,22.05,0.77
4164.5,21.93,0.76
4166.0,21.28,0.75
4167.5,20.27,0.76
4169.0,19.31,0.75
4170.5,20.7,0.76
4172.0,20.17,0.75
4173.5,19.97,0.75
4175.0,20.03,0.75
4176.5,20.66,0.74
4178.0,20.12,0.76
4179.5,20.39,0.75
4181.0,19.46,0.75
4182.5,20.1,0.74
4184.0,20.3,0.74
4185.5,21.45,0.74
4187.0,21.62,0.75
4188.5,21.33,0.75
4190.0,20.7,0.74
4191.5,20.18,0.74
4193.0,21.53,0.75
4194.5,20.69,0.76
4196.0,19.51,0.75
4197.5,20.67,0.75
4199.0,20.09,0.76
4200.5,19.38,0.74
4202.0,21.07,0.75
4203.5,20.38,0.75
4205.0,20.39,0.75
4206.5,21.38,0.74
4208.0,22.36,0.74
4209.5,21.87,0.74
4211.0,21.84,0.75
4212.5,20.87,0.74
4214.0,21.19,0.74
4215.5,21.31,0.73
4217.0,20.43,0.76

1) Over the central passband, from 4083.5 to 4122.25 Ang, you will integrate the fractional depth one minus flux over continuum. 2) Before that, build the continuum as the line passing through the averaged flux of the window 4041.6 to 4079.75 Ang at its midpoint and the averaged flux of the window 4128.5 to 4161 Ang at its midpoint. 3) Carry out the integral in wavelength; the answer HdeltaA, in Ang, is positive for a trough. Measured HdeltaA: 6.4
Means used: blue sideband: 20.4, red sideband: 21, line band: 17.3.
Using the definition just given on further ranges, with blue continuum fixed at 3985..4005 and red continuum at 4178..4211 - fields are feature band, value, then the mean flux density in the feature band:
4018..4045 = -2.09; 21.5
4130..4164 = -0.91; 21.1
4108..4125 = 1.08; 19.1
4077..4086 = 0.20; 19.8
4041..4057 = -0.96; 21.3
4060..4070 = -0.06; 20.3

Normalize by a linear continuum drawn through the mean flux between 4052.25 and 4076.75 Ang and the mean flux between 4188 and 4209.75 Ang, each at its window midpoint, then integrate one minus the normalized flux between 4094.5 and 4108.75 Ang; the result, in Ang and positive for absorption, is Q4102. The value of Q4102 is 4.3 Ang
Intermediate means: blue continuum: 20.2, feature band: 14.2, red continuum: 20.7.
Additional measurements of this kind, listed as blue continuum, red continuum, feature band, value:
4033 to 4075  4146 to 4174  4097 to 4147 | 5.6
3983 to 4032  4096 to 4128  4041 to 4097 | -3.9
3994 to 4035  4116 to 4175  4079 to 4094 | 1.0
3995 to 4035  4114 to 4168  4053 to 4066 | 0.1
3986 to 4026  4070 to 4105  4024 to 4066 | -4.3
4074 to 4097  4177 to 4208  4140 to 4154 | -0.9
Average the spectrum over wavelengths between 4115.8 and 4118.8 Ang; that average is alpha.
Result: 19.2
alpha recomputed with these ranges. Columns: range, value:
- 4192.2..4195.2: 21.1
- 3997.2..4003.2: 19.9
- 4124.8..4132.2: 20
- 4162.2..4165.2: 22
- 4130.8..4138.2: 20.8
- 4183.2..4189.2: 21.2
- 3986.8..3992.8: 19.8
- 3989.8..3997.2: 20.4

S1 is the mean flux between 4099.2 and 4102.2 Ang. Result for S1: 12.2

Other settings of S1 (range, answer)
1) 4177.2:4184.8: 20.1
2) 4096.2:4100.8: 13.9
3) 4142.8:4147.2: 21.1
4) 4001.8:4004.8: 19.2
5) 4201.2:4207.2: 20.8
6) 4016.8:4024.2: 21.6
